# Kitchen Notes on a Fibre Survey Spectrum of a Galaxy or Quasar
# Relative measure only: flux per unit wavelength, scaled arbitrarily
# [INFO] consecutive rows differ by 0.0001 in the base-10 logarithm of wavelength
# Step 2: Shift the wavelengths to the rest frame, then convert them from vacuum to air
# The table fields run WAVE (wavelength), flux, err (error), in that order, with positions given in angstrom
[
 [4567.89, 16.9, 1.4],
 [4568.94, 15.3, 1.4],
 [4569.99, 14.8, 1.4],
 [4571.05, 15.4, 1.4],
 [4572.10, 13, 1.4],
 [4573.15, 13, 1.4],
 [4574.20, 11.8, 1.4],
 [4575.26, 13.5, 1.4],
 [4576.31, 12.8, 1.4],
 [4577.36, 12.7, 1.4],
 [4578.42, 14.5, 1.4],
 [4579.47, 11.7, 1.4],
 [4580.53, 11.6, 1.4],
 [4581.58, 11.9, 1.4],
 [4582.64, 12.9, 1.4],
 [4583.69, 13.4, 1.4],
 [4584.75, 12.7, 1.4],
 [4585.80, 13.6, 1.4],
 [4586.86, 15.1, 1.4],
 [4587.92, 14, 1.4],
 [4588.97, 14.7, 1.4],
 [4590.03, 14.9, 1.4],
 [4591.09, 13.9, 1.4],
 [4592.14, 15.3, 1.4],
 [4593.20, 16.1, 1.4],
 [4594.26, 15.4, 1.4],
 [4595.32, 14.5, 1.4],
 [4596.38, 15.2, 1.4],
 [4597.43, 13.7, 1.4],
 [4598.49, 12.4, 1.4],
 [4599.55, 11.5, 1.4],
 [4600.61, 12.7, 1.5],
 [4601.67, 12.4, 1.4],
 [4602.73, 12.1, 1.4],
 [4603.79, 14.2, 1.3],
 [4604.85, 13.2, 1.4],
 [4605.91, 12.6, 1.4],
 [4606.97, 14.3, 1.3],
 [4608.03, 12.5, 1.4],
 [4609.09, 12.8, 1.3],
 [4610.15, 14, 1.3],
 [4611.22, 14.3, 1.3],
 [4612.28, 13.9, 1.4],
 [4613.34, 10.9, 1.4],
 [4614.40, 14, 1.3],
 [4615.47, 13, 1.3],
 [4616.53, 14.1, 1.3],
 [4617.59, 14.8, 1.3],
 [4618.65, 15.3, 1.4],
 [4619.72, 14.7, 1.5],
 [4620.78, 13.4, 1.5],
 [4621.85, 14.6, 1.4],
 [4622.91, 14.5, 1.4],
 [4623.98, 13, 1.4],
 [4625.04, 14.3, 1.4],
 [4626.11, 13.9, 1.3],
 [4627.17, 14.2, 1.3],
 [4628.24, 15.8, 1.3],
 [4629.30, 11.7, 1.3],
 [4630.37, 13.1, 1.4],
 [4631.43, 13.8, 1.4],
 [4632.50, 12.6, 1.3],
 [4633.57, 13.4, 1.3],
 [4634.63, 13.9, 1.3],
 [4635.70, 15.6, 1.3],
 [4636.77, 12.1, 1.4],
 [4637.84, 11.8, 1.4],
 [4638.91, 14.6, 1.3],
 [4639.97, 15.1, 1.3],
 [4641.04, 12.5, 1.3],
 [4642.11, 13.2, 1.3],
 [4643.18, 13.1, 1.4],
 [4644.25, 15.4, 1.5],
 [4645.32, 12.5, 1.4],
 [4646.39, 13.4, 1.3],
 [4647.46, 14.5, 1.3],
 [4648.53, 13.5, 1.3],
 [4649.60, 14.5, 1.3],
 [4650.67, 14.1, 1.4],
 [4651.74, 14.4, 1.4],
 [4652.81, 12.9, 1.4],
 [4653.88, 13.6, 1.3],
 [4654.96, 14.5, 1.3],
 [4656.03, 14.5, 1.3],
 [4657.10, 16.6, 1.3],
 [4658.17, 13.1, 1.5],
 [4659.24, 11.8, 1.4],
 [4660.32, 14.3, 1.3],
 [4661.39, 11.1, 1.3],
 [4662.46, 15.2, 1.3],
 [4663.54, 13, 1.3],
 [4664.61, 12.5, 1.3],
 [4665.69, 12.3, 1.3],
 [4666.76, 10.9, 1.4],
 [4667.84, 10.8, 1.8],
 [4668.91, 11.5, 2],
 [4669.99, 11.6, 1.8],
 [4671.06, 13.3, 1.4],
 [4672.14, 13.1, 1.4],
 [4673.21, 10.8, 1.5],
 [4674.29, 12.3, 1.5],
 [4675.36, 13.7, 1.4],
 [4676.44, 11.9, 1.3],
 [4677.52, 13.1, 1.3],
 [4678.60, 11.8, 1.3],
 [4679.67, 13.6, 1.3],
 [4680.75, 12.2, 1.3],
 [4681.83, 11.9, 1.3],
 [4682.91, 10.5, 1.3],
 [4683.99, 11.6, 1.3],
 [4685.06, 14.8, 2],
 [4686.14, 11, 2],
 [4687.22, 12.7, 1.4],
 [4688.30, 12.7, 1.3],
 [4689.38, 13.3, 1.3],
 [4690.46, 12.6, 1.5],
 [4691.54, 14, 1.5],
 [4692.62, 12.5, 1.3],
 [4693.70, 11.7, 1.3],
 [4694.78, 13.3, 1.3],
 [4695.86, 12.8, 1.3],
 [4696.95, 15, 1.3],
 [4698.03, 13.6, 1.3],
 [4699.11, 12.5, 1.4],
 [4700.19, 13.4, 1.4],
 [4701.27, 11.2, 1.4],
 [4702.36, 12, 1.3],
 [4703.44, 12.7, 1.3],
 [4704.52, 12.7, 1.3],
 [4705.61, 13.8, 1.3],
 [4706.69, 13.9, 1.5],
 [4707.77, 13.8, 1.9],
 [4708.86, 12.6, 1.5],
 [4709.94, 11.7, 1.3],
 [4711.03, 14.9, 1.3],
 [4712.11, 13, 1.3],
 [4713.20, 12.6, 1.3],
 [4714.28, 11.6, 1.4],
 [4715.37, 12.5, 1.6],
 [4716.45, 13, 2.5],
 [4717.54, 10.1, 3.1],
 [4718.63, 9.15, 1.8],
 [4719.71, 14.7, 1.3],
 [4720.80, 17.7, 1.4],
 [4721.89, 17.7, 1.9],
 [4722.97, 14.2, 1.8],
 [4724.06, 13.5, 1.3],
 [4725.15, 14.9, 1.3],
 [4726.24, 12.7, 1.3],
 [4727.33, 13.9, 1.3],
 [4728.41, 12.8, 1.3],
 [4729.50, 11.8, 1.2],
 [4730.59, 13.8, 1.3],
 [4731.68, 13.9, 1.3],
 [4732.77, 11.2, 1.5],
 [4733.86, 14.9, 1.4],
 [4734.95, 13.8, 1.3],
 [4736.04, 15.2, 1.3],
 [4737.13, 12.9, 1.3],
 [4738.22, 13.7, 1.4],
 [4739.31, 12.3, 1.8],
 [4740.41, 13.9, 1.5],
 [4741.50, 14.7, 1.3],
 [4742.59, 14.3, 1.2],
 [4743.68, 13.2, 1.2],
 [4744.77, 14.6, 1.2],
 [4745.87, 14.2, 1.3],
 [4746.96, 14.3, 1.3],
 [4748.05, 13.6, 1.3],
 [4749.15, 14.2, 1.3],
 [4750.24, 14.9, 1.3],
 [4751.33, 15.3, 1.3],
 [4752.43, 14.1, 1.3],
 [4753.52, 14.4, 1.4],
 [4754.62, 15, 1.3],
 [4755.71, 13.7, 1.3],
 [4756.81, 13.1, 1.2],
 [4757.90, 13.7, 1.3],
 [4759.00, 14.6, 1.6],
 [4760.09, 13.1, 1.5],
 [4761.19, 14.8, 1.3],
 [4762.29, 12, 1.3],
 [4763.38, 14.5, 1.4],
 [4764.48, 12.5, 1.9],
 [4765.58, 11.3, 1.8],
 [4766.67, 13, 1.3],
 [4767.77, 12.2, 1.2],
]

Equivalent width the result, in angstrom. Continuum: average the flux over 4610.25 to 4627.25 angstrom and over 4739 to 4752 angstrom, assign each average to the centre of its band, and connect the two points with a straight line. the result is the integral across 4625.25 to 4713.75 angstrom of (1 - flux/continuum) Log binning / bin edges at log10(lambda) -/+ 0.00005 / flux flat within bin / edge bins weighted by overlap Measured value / 5.80 angstrom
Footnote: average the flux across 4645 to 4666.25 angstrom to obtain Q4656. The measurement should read 13.6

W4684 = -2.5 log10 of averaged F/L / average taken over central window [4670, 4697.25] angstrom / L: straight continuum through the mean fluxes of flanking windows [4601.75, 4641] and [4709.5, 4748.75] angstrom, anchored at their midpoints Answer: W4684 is 0.08 mag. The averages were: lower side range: 13.6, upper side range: 13.5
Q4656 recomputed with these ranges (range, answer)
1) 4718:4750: 13.9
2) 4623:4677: 13.3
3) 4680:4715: 12.8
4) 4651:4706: 12.8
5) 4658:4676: 12.4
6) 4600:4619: 13.4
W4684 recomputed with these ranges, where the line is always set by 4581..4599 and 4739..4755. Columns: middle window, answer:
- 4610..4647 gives 0.03 mag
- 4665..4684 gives 0.17 mag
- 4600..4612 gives 0.07 mag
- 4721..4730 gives 0.01 mag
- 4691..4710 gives 0.10 mag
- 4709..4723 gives 0.07 mag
